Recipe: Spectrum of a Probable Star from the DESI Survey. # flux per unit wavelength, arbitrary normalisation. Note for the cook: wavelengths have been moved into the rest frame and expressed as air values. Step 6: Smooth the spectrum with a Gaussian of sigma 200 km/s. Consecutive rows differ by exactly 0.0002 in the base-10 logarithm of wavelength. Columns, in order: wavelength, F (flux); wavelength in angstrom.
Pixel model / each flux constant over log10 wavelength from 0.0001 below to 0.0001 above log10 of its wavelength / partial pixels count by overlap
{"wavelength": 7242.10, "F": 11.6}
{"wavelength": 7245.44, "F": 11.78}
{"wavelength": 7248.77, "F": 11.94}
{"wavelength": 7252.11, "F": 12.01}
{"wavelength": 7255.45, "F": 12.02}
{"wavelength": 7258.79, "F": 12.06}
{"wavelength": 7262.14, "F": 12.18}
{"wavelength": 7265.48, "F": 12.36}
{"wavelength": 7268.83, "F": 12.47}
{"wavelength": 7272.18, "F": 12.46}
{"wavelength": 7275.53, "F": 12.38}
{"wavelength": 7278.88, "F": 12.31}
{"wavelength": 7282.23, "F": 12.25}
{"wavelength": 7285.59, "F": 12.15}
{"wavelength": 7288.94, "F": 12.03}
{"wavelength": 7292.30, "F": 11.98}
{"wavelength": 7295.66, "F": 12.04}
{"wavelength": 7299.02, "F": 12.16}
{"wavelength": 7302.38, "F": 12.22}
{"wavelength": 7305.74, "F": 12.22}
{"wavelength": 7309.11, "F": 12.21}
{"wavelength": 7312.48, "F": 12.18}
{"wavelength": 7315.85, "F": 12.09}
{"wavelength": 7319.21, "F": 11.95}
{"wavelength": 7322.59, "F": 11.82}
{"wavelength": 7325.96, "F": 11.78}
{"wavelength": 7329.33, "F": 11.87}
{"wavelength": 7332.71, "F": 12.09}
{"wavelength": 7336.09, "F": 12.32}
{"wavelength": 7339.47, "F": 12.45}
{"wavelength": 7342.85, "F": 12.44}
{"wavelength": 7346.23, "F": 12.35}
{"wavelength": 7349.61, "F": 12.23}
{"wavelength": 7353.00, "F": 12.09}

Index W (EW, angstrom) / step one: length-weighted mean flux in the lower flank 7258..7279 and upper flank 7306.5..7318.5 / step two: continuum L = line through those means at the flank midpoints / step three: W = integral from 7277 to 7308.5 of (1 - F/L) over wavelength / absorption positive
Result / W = 0.2 angstrom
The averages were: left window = 12.3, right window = 12.1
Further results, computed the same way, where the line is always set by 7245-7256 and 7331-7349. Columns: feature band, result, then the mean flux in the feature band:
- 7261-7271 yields -0.3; 12.4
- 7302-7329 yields 0.4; 12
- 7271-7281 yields -0.3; 12.4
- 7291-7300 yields 0.1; 12.1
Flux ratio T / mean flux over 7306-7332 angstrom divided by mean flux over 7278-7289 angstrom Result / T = 0.98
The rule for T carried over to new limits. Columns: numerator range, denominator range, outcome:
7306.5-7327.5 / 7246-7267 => 0.99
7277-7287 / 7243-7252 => 1.03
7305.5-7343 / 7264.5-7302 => 0.99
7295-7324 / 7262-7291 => 0.98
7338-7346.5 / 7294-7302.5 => 1.02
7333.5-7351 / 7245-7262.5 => 1.03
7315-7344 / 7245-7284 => 0.99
